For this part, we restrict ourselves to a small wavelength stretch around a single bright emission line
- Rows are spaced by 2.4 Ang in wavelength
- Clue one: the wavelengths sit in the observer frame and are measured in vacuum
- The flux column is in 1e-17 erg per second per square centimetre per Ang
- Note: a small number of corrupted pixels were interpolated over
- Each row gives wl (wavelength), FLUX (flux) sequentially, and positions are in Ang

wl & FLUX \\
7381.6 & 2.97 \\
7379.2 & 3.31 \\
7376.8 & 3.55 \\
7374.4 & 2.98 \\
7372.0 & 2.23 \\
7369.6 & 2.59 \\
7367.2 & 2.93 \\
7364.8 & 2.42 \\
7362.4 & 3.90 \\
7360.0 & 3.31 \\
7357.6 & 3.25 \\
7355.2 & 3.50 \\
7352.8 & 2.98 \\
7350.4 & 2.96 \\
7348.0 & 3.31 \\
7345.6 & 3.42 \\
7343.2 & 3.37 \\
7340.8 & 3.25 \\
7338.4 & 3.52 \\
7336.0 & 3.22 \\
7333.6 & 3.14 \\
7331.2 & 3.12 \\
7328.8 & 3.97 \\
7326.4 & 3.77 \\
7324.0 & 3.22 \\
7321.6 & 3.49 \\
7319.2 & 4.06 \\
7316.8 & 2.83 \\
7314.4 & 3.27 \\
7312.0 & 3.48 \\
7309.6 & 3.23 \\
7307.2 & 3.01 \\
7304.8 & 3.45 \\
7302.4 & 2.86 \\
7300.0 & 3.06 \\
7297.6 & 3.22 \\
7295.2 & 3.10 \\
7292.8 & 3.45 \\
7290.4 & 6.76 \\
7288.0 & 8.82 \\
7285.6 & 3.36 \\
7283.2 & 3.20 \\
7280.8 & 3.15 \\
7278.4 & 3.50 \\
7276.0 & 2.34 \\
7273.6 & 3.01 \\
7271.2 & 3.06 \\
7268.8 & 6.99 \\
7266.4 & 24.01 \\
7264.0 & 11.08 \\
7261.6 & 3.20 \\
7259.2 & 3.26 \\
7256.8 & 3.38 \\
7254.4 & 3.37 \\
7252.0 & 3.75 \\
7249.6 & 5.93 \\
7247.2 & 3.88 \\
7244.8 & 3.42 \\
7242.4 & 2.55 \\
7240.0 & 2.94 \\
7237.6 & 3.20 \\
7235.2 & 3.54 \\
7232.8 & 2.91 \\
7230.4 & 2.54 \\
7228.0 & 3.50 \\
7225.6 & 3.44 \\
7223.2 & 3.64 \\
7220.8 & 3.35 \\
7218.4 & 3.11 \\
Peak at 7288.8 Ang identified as [N II] 6583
